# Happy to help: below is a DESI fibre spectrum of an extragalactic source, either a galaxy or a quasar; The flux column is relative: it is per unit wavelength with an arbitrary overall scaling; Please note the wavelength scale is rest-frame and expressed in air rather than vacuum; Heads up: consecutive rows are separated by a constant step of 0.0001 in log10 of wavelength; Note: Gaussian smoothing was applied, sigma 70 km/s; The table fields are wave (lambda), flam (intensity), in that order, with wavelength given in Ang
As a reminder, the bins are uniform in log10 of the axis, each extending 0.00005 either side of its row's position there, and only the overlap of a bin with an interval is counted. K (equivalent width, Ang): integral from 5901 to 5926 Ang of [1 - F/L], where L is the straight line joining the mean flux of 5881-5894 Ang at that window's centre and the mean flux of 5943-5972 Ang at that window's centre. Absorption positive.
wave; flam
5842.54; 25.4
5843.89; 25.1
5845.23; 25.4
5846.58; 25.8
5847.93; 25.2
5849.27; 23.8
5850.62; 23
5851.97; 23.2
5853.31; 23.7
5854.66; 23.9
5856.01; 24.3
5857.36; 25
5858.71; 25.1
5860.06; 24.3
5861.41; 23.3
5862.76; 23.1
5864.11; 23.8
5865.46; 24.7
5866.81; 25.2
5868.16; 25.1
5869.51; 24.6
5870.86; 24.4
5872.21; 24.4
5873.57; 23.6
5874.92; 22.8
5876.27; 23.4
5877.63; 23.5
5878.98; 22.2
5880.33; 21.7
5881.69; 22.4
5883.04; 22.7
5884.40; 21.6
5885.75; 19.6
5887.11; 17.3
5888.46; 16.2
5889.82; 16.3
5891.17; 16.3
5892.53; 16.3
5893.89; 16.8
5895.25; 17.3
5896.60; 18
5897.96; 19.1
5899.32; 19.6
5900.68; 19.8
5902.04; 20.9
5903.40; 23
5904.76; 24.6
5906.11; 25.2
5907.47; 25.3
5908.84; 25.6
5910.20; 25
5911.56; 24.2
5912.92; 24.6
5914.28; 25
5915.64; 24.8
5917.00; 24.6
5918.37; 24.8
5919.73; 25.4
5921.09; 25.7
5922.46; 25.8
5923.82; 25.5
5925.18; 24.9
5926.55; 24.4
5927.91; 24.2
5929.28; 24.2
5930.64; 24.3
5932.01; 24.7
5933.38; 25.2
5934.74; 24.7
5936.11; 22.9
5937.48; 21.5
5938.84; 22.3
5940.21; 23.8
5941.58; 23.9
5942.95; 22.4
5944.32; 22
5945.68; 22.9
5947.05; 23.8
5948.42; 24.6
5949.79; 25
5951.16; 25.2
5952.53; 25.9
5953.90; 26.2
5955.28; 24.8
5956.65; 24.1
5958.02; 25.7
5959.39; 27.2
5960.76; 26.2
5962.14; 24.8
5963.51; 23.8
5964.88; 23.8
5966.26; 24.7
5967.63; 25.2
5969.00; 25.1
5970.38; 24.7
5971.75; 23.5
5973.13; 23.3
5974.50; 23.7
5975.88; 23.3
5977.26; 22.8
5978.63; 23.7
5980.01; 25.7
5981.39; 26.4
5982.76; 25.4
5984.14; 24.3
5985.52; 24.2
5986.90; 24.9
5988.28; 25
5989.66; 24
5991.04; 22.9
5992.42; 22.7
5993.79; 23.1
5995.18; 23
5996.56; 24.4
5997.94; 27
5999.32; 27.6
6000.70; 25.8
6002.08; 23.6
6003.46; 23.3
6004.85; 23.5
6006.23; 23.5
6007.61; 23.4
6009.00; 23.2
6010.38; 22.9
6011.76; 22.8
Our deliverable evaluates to -4.5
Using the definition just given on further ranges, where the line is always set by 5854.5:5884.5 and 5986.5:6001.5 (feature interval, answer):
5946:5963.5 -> -0.6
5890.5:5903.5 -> 2.9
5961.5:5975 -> 0.1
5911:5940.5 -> -0.4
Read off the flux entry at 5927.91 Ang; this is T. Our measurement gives 24.2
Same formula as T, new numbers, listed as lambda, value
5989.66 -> 24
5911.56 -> 24.2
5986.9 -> 24.9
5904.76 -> 24.6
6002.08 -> 23.6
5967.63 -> 25.2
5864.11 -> 23.8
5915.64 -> 24.8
